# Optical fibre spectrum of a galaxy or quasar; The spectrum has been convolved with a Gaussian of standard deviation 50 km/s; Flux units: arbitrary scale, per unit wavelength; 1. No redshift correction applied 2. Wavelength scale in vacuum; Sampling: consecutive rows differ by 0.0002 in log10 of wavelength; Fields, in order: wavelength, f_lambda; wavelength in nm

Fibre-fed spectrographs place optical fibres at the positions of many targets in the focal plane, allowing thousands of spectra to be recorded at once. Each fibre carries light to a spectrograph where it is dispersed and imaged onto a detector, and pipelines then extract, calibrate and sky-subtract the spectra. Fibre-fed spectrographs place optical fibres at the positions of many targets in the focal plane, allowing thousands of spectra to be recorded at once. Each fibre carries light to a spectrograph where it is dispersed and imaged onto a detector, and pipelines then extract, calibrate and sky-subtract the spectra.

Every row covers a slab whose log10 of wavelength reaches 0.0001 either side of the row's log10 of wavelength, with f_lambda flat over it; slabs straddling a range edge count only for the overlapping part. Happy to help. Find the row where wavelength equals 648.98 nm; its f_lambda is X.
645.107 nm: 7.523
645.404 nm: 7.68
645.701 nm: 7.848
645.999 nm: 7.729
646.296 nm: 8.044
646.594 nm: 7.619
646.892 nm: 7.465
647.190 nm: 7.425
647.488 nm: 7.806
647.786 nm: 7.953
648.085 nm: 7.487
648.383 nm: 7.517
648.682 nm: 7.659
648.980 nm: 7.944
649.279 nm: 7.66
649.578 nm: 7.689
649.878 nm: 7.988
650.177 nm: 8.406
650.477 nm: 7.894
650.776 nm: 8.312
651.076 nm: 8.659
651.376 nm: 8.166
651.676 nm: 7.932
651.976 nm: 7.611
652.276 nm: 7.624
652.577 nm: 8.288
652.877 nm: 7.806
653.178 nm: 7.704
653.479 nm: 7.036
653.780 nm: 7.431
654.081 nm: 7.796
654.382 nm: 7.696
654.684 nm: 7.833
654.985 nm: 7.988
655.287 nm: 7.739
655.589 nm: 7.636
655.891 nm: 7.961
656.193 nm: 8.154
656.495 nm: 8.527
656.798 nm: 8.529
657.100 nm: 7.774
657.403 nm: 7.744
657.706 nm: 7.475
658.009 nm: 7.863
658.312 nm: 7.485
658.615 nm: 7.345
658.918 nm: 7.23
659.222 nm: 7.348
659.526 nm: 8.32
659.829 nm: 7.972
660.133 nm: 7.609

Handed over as 7.944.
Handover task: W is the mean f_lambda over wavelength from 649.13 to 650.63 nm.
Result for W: 7.93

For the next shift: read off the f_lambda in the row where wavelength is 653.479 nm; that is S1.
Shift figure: 7.036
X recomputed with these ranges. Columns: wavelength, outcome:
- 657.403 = 7.744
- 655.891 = 7.961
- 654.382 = 7.696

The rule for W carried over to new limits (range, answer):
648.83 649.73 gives 7.76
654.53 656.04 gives 7.83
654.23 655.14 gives 7.84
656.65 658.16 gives 7.88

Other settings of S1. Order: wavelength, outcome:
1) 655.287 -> 7.739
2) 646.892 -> 7.465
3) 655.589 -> 7.636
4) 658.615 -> 7.345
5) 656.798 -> 8.529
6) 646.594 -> 7.619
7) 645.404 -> 7.68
